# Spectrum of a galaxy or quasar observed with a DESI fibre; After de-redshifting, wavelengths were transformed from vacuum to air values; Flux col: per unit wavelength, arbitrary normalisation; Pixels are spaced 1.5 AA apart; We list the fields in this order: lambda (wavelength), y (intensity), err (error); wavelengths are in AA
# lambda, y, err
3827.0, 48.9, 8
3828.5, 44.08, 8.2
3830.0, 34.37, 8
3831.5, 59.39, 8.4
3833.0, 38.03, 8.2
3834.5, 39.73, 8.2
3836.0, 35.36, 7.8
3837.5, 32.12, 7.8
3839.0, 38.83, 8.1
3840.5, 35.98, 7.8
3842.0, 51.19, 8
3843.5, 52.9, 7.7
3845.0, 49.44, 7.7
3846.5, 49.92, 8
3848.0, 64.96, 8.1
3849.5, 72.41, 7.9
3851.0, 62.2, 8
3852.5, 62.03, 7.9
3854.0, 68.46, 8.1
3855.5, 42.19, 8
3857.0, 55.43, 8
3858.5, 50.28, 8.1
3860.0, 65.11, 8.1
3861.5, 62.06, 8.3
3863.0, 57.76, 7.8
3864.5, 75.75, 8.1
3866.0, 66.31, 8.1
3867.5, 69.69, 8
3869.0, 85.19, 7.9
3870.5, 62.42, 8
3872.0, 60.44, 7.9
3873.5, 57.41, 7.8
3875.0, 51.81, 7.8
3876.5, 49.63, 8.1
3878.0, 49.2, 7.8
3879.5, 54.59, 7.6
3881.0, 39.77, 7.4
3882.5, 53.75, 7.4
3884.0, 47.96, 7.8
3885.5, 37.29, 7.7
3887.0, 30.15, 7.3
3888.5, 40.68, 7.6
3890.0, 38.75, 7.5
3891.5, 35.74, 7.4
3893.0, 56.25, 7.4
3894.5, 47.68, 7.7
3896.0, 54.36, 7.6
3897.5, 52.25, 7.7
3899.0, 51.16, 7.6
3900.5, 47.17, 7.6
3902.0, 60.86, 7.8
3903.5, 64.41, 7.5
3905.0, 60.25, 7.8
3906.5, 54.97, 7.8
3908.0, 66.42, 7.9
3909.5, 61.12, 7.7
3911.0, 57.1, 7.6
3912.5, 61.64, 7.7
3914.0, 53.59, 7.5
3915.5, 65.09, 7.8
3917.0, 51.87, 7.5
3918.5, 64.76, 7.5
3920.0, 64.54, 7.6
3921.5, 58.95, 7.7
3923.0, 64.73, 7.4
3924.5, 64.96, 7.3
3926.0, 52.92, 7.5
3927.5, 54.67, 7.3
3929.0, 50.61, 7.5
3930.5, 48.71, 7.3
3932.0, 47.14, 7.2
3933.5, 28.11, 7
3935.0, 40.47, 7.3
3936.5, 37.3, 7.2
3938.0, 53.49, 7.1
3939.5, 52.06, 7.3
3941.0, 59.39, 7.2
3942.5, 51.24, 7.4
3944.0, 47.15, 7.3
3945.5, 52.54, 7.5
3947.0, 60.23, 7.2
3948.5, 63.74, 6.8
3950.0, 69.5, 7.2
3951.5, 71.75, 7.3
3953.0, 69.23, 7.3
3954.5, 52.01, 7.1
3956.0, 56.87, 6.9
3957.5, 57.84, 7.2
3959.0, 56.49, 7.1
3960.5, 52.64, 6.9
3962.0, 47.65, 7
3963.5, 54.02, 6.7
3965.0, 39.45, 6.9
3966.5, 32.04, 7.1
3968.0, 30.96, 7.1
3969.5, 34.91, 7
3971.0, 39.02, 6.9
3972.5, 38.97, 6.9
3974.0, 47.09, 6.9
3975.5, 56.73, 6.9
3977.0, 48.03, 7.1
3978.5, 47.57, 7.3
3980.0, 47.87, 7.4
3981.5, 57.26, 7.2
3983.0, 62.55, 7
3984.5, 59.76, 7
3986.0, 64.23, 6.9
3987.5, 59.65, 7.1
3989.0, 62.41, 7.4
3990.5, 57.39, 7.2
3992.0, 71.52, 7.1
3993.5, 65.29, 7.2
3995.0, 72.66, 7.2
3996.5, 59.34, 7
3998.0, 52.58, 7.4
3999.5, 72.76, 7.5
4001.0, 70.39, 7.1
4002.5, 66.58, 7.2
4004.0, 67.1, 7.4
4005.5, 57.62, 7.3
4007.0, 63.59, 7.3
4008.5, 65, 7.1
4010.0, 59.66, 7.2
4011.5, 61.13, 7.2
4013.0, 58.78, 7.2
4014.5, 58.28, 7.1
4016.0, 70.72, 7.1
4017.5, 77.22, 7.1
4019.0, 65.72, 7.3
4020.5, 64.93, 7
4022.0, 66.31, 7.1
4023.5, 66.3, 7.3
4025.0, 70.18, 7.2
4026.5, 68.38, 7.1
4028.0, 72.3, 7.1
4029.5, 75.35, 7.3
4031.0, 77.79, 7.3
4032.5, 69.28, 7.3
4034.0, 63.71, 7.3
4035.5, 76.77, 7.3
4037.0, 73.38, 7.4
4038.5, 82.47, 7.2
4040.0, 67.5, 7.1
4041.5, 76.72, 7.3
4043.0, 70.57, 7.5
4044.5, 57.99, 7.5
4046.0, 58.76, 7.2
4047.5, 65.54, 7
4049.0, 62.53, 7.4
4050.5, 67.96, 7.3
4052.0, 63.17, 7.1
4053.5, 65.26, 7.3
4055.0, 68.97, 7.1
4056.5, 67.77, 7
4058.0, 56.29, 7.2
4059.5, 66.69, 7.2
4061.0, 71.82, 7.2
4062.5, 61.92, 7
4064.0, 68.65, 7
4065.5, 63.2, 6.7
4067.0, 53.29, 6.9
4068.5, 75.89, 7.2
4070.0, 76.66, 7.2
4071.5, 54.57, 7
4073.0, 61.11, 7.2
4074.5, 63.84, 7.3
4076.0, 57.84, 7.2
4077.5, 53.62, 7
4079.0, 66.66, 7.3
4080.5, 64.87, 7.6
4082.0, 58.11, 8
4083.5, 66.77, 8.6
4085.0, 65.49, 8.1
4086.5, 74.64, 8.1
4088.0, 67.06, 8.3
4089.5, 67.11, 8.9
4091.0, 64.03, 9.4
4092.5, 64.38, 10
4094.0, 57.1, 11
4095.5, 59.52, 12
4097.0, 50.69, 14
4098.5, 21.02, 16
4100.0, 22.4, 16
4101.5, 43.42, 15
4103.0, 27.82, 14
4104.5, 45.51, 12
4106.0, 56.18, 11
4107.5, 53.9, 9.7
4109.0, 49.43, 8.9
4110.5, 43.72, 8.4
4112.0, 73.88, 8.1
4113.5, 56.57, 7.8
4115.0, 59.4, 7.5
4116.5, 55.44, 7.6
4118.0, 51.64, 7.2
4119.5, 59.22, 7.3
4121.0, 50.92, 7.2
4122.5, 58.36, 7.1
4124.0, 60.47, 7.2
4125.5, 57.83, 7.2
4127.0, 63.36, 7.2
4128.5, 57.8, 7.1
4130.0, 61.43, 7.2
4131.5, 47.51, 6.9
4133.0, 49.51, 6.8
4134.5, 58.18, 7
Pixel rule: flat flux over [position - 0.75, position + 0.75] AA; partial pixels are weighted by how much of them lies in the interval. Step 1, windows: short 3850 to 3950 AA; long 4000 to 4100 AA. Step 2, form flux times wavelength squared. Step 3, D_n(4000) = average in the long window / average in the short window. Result 1.3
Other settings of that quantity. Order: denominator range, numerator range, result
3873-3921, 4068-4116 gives 1.19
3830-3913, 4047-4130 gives 1.23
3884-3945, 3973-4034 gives 1.27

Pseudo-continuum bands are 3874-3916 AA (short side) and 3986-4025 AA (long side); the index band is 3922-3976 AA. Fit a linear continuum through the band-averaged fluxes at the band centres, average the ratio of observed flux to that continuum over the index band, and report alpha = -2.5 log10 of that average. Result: 0.13 mag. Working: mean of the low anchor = 51.5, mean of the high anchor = 64.6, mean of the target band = 51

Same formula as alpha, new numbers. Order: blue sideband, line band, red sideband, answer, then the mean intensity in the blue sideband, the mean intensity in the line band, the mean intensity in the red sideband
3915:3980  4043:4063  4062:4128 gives -0.156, 51.9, 64.5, 57.4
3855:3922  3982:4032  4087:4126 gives -0.207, 55.5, 65.5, 53.1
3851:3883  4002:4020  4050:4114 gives -0.092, 59.1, 64.3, 59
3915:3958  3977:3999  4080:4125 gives -0.083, 55.5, 59.7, 54.9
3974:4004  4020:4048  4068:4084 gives -0.128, 60.6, 69.8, 63.4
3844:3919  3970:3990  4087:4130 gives 0.040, 56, 53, 53.8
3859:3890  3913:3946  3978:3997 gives 0.097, 55.4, 53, 60.8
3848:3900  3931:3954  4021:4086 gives 0.116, 55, 53.5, 66.6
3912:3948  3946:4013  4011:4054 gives 0.070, 53.6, 56.9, 68.2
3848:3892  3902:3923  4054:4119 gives -0.082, 55.6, 60.5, 58.4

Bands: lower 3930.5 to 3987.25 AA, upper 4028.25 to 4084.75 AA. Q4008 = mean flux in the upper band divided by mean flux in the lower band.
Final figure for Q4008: 1.30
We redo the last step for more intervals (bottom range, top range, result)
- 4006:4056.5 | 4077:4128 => 0.82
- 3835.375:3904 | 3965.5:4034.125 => 1.13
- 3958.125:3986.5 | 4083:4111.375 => 1.09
